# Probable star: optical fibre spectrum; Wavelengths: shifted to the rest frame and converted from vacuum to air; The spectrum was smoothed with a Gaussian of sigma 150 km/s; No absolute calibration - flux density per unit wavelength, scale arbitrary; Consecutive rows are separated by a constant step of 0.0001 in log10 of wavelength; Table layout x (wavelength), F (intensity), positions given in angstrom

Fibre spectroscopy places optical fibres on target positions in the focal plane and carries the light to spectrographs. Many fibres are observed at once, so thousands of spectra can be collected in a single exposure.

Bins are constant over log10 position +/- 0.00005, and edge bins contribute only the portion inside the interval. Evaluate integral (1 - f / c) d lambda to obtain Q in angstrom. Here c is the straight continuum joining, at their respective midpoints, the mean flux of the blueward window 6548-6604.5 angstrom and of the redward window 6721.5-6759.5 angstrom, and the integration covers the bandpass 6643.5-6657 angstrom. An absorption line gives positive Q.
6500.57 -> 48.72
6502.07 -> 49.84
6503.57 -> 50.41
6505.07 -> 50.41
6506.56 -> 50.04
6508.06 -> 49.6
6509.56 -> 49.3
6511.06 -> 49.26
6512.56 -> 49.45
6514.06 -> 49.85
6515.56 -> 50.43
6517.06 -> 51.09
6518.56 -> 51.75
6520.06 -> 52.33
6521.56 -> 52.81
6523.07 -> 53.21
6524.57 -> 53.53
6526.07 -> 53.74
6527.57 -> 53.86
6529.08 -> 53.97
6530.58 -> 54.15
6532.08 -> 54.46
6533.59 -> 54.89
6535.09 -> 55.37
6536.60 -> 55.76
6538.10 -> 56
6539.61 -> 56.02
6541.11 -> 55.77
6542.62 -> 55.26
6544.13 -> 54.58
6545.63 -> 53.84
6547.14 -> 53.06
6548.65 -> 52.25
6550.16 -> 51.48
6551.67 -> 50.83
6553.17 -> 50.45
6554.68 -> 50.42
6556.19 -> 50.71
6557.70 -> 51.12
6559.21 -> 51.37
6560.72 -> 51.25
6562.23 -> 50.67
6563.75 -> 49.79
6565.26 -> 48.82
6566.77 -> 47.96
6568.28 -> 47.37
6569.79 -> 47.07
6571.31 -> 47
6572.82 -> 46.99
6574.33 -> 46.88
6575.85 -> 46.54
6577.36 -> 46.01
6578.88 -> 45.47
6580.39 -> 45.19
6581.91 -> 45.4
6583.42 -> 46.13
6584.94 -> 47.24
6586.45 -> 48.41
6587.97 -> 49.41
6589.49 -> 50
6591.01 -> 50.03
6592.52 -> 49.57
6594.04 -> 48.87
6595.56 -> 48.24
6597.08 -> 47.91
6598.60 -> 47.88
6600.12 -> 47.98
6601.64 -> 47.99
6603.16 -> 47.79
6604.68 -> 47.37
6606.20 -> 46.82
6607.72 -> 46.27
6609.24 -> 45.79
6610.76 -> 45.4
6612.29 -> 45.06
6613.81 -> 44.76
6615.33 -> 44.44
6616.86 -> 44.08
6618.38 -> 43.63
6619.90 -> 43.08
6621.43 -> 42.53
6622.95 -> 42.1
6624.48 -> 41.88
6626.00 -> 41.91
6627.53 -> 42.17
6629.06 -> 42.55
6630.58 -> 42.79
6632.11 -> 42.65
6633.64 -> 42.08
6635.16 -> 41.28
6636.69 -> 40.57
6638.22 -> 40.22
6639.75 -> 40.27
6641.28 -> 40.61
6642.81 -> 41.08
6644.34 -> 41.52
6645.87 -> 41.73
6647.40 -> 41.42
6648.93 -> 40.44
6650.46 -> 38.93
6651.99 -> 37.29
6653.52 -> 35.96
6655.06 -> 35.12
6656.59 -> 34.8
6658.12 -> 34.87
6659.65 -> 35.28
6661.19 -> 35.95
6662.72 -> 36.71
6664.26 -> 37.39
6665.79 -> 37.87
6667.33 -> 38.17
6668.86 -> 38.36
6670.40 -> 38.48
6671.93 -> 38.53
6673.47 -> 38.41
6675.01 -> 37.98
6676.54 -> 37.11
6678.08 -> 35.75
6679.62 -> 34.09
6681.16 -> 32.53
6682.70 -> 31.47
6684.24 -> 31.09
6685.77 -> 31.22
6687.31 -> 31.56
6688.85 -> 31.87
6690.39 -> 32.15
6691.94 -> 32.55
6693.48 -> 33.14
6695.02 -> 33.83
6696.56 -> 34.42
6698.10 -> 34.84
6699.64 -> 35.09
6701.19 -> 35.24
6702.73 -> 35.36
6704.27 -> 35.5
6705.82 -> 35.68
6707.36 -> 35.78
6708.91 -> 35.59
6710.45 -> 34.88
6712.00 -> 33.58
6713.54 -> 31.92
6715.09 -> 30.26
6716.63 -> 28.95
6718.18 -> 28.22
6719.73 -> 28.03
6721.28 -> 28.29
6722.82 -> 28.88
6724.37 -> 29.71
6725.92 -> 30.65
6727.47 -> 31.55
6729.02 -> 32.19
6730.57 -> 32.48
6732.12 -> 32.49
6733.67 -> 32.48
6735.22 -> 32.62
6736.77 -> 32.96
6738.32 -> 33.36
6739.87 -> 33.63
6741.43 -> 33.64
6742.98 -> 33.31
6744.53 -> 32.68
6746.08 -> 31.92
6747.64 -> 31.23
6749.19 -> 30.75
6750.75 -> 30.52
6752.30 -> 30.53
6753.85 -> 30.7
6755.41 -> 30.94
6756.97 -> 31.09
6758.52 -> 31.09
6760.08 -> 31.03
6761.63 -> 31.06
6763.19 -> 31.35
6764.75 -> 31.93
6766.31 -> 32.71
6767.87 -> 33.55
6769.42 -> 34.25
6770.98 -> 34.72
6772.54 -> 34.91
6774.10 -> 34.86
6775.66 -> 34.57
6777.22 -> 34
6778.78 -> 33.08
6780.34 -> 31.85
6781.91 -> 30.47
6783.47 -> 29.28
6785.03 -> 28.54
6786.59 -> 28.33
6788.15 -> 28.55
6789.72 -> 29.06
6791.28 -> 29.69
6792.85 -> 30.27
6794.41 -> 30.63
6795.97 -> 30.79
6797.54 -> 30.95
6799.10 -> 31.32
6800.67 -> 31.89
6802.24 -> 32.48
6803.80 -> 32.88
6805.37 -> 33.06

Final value 0.8 angstrom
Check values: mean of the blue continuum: 48.6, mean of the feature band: 38.7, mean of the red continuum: 31.7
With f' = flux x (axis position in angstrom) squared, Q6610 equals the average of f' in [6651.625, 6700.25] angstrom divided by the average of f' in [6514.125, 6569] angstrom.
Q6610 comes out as 0.7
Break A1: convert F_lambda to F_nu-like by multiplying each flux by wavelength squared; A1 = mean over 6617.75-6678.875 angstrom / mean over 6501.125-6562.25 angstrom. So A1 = 0.78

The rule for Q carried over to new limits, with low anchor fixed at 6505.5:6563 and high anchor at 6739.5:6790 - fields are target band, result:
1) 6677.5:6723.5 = 5.95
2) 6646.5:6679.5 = 2.90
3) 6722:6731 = 1.13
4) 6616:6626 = 0.42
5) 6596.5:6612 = -0.28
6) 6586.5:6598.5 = -0.45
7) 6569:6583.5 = 0.72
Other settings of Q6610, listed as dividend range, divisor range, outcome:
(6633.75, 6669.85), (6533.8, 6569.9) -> 0.76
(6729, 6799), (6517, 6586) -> 0.66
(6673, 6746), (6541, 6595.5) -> 0.69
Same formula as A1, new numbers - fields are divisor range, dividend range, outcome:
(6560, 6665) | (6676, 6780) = 0.77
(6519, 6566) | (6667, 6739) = 0.66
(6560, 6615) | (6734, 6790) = 0.71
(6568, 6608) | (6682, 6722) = 0.71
